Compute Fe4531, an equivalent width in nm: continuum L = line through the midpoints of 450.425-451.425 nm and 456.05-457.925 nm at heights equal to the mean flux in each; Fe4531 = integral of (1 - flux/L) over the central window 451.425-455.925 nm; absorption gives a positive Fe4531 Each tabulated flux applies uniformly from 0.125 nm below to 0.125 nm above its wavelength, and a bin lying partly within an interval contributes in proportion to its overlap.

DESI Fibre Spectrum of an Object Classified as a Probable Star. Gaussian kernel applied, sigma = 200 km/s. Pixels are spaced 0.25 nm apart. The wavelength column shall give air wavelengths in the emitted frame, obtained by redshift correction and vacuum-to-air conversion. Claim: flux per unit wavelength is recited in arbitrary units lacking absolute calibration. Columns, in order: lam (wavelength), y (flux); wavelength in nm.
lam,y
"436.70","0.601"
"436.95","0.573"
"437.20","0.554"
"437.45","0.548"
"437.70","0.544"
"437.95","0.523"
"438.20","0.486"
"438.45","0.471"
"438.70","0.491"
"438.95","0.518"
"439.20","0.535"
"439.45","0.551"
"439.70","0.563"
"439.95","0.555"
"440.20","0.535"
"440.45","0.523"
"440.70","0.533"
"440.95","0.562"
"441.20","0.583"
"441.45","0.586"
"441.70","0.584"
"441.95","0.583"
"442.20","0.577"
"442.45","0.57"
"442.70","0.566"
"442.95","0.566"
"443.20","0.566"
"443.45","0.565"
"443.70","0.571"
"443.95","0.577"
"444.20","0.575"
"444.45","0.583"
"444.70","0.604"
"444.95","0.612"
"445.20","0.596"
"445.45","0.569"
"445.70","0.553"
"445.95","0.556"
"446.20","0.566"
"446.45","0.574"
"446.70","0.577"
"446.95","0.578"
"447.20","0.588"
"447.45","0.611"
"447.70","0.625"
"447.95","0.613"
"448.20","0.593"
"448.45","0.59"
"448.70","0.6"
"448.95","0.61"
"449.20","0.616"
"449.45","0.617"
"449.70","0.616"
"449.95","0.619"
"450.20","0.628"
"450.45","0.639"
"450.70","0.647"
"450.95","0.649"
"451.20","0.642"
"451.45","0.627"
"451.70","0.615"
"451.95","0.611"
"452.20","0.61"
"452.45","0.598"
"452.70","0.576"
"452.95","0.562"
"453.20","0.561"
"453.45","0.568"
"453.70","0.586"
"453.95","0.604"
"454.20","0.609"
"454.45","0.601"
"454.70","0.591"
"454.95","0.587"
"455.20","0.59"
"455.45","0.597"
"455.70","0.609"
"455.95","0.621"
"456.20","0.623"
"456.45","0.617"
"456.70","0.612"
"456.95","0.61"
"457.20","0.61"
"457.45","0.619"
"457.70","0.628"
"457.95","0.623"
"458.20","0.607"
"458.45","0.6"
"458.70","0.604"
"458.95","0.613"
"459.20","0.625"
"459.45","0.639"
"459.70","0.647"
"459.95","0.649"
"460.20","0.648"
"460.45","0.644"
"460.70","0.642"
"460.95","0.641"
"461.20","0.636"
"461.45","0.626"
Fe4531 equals 0.26 nm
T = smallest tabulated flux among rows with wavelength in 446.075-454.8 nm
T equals 0.561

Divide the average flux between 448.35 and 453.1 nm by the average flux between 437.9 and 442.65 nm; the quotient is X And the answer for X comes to 1.1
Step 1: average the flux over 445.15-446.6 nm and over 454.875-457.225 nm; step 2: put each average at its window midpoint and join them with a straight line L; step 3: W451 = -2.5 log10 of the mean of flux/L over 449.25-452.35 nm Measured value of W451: -0.07 mag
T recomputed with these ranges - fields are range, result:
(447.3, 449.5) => 0.59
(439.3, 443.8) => 0.523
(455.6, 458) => 0.609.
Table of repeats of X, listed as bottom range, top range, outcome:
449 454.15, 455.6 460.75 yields 1.02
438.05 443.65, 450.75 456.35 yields 1.10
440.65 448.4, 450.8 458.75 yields 1.04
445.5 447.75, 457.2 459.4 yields 1.06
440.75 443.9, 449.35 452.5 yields 1.09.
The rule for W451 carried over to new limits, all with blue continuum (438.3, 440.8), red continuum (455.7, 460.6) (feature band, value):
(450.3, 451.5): -0.10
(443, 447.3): -0.04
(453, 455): 0.03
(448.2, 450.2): -0.06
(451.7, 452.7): -0.02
